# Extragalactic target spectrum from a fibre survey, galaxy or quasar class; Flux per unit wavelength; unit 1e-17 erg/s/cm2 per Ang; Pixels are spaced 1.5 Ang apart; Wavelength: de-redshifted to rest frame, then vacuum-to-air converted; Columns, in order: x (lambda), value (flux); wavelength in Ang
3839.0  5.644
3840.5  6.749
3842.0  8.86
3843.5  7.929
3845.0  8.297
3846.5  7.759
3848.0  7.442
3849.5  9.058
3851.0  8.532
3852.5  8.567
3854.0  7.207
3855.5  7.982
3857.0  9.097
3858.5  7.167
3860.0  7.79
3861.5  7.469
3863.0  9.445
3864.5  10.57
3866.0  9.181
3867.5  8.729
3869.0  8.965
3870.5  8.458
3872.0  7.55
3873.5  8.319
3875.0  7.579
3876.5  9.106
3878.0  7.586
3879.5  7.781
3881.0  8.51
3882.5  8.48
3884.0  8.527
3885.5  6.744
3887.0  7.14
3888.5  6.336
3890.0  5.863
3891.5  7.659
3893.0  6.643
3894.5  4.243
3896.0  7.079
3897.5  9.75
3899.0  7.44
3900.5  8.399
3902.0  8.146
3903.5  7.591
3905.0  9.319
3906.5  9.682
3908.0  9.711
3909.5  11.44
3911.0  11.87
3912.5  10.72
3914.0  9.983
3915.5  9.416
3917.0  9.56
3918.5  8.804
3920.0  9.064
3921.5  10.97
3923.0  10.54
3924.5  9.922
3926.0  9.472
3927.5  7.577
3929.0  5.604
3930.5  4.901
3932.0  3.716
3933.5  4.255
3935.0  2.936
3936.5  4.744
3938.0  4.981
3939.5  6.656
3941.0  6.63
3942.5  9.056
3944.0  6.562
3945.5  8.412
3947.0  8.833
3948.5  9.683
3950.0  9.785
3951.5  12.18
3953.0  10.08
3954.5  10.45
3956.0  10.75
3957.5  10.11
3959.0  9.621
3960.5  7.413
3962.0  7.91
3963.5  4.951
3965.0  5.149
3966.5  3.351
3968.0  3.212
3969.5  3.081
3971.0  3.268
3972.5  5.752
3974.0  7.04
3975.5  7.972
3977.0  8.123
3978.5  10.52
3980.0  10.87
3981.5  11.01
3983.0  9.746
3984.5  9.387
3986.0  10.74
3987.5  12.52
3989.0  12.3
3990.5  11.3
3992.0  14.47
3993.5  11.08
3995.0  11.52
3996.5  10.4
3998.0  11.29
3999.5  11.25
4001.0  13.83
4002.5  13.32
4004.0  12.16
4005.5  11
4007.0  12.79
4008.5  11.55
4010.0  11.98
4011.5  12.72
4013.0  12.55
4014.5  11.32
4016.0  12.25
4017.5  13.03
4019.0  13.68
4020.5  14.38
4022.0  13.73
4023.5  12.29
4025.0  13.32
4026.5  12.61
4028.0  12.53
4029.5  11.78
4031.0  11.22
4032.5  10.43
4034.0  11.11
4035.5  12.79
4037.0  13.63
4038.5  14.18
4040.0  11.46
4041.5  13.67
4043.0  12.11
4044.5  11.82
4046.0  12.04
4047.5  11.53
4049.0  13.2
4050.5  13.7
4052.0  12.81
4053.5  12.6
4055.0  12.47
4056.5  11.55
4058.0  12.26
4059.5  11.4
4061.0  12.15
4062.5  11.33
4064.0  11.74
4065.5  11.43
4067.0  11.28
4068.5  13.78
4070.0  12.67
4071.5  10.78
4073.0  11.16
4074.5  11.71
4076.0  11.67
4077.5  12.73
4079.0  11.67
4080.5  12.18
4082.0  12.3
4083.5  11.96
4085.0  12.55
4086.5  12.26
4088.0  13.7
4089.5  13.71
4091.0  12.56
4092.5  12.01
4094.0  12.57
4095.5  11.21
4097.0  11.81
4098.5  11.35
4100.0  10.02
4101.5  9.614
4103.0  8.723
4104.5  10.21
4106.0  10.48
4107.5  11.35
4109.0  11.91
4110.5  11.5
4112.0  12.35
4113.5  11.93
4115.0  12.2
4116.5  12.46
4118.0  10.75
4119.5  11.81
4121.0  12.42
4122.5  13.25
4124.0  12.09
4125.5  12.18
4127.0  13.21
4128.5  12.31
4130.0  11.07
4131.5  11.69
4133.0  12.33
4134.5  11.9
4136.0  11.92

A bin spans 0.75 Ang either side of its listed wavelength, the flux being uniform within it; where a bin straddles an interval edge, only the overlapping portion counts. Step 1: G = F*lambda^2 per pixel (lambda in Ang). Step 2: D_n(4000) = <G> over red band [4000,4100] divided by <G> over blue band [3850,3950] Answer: 1.65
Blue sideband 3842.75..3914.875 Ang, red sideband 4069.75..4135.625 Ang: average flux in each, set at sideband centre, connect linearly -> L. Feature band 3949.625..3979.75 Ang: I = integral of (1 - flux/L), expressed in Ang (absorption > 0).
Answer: 6.5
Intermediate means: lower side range 8.31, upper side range 11.8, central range 7.56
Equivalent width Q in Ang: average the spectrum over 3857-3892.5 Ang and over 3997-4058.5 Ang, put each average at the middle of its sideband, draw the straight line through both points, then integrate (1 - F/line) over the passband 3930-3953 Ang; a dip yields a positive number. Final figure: 6.9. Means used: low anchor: 8.05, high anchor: 12.4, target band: 7.01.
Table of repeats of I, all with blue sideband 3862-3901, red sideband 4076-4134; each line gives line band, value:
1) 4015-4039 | -4.99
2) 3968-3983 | 3.42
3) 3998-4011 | -2.72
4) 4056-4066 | -0.57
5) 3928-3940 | 5.56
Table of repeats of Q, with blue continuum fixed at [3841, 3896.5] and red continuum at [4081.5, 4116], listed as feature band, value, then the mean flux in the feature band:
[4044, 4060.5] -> -2.1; 12.3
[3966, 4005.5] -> 0.9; 9.66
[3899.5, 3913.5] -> -1.7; 9.62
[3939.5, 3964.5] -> 1.3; 8.8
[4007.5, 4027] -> -4.5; 12.7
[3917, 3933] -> 1.4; 8.07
